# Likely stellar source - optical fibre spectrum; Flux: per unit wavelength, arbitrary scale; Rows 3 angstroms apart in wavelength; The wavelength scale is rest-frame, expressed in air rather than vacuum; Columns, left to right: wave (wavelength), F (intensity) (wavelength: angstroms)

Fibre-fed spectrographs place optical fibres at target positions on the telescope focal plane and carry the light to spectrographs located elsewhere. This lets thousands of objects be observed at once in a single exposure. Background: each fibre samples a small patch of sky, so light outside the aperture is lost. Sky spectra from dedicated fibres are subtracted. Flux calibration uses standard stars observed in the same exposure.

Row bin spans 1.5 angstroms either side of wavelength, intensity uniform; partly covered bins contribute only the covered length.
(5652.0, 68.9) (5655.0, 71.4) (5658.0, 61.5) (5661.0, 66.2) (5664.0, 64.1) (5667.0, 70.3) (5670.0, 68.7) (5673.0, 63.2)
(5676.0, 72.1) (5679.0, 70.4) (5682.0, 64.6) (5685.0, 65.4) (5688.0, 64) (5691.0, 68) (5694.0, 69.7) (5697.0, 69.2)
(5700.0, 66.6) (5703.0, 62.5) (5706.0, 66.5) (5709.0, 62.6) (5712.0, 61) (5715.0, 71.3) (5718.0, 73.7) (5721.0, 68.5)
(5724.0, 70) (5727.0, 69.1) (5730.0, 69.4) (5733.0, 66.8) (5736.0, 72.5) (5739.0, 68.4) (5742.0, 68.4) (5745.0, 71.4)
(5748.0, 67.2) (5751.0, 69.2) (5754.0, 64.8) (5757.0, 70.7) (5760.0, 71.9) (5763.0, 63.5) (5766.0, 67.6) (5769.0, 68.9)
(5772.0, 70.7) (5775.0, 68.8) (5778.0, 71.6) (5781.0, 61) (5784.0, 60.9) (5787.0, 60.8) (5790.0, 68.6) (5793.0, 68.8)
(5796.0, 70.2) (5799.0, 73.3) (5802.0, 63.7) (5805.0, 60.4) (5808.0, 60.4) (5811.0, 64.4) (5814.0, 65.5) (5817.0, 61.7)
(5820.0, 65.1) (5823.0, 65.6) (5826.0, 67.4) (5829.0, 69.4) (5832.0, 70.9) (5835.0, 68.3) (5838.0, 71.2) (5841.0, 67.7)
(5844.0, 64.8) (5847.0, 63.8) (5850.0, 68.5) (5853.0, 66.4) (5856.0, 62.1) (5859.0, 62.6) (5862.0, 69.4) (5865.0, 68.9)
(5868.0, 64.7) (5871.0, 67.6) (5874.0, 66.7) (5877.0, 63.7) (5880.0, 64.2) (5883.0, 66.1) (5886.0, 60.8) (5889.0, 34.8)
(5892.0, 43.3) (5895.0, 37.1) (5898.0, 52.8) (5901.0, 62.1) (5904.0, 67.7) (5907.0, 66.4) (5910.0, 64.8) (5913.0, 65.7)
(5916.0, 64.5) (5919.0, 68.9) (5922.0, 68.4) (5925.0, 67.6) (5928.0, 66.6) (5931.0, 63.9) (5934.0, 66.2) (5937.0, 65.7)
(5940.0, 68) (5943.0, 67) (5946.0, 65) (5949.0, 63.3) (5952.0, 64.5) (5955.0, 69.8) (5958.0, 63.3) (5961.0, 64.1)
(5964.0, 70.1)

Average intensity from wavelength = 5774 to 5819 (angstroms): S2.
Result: 65.3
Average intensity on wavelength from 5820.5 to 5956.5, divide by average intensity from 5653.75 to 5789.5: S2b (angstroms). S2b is 0.95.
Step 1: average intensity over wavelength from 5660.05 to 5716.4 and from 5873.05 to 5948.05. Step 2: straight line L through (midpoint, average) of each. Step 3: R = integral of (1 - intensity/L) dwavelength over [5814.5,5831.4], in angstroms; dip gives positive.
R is -0.6 angstroms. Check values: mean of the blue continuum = 66.6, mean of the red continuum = 61.9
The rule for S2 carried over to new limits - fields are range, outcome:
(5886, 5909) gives 52.9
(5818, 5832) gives 67.1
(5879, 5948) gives 61.6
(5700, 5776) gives 68.2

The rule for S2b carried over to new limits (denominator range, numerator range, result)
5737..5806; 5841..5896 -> 0.91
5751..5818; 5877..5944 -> 0.93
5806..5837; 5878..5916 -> 0.87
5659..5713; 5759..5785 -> 1.01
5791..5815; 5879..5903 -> 0.80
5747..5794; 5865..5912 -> 0.88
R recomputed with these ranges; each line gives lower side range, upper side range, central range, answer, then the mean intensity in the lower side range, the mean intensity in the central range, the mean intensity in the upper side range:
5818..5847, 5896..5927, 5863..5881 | 0.0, 67.5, 66.1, 64.5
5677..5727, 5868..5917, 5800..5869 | -4.6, 67.2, 65.8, 59.4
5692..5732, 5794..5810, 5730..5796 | -1.3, 67.7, 67.8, 65.7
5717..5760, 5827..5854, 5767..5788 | 0.8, 69.3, 66.3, 67.9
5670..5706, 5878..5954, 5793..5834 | -1.3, 66.9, 66.1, 61.9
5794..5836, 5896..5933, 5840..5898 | 3.9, 66.2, 60.9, 64.6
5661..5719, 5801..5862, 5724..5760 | -1.4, 67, 69.1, 65.6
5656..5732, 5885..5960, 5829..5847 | -1.2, 67.2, 68.2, 62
